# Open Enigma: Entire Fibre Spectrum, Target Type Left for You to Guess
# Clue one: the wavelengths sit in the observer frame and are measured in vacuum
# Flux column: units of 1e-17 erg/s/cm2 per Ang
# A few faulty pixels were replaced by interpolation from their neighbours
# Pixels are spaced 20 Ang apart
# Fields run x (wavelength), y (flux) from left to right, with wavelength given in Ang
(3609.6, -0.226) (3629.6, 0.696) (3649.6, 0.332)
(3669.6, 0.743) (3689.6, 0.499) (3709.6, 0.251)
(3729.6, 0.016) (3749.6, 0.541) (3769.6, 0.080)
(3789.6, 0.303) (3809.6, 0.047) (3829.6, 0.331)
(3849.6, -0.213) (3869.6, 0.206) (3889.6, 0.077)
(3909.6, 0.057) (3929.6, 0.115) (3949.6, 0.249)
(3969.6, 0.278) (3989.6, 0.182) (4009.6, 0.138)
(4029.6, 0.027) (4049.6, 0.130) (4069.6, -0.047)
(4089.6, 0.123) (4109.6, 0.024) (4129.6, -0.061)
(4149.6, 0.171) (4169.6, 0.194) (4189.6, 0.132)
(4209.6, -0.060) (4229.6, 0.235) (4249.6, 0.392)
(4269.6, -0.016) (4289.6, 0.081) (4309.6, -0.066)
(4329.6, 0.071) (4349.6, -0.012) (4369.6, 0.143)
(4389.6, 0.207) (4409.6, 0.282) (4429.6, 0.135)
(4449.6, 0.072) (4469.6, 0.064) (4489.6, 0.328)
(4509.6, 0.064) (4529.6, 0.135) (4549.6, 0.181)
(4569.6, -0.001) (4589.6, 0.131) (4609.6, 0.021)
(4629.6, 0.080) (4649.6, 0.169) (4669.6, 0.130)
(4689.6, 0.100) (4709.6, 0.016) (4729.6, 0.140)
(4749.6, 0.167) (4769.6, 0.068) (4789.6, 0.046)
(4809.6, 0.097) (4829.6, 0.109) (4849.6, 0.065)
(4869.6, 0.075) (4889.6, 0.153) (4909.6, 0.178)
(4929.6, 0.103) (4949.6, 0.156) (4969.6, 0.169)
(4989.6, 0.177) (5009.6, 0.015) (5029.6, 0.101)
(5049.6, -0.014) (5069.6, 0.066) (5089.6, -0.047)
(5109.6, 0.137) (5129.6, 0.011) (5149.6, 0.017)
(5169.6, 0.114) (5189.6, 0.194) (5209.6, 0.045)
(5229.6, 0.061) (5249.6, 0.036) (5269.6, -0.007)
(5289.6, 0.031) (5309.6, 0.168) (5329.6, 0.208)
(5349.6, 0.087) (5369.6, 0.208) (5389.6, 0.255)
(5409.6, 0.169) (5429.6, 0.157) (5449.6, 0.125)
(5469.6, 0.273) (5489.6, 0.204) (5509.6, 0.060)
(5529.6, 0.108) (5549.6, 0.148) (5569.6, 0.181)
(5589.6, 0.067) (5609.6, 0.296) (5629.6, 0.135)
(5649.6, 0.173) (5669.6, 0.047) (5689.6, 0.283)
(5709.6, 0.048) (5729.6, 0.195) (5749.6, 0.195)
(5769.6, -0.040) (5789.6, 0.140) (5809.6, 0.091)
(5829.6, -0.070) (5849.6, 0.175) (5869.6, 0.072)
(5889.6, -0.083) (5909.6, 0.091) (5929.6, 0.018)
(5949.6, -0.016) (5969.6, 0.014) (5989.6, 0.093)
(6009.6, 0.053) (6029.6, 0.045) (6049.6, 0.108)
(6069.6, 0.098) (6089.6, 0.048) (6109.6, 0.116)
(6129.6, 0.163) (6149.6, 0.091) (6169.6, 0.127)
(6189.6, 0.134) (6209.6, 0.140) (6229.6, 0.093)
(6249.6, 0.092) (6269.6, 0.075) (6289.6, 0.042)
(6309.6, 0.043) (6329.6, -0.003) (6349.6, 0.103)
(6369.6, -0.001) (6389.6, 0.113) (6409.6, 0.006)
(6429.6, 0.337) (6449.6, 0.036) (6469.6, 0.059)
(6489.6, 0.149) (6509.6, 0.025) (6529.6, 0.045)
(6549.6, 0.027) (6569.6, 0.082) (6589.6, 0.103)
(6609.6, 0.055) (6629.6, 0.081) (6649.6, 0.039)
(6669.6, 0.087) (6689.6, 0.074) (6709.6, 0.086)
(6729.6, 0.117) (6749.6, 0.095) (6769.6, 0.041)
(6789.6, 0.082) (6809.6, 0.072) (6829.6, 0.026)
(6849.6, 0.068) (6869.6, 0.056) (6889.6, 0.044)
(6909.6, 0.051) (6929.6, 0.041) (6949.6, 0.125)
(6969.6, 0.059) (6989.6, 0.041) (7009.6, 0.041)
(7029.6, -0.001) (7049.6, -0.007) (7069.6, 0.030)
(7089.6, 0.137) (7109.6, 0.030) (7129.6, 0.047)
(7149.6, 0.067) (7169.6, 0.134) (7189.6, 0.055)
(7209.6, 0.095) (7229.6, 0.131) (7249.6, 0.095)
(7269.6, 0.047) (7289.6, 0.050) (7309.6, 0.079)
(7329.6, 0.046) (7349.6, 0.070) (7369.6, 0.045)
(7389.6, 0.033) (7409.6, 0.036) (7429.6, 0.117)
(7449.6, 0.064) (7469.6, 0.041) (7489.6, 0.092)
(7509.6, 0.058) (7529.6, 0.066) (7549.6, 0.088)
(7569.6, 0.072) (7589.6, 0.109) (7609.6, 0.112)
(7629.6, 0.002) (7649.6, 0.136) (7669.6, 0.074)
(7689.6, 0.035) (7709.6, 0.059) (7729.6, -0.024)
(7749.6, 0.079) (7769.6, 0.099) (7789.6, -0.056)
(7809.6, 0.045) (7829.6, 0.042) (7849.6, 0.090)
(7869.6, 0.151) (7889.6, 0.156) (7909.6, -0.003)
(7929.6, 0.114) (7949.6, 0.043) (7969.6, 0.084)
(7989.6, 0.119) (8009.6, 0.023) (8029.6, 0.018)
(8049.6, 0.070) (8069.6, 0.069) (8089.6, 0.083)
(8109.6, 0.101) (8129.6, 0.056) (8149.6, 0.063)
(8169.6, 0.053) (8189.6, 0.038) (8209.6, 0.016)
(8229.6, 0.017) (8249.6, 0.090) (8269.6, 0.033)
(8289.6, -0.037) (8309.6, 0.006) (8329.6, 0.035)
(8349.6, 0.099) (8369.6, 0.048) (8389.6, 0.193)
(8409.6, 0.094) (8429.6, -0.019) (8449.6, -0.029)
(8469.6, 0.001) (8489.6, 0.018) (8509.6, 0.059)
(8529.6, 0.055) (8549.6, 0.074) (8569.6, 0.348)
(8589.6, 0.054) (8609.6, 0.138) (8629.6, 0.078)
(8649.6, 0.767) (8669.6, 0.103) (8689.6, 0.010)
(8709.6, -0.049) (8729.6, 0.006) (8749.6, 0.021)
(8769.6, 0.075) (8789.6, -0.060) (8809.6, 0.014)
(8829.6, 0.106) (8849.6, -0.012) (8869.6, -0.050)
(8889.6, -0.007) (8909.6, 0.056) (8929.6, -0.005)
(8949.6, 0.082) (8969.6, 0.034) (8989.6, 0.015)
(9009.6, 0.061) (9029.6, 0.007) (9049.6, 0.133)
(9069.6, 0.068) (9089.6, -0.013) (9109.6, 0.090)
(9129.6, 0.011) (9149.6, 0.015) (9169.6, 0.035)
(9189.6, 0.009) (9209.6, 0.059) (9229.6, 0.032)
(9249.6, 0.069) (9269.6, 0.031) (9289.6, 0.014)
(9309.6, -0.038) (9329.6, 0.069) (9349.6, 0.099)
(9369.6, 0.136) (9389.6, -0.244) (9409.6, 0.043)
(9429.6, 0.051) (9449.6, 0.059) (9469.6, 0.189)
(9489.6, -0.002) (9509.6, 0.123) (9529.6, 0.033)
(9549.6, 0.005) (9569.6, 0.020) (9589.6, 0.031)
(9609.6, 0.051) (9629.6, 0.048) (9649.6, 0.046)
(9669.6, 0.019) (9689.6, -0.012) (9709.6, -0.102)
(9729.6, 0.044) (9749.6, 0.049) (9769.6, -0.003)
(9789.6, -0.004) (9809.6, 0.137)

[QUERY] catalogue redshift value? 0.726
